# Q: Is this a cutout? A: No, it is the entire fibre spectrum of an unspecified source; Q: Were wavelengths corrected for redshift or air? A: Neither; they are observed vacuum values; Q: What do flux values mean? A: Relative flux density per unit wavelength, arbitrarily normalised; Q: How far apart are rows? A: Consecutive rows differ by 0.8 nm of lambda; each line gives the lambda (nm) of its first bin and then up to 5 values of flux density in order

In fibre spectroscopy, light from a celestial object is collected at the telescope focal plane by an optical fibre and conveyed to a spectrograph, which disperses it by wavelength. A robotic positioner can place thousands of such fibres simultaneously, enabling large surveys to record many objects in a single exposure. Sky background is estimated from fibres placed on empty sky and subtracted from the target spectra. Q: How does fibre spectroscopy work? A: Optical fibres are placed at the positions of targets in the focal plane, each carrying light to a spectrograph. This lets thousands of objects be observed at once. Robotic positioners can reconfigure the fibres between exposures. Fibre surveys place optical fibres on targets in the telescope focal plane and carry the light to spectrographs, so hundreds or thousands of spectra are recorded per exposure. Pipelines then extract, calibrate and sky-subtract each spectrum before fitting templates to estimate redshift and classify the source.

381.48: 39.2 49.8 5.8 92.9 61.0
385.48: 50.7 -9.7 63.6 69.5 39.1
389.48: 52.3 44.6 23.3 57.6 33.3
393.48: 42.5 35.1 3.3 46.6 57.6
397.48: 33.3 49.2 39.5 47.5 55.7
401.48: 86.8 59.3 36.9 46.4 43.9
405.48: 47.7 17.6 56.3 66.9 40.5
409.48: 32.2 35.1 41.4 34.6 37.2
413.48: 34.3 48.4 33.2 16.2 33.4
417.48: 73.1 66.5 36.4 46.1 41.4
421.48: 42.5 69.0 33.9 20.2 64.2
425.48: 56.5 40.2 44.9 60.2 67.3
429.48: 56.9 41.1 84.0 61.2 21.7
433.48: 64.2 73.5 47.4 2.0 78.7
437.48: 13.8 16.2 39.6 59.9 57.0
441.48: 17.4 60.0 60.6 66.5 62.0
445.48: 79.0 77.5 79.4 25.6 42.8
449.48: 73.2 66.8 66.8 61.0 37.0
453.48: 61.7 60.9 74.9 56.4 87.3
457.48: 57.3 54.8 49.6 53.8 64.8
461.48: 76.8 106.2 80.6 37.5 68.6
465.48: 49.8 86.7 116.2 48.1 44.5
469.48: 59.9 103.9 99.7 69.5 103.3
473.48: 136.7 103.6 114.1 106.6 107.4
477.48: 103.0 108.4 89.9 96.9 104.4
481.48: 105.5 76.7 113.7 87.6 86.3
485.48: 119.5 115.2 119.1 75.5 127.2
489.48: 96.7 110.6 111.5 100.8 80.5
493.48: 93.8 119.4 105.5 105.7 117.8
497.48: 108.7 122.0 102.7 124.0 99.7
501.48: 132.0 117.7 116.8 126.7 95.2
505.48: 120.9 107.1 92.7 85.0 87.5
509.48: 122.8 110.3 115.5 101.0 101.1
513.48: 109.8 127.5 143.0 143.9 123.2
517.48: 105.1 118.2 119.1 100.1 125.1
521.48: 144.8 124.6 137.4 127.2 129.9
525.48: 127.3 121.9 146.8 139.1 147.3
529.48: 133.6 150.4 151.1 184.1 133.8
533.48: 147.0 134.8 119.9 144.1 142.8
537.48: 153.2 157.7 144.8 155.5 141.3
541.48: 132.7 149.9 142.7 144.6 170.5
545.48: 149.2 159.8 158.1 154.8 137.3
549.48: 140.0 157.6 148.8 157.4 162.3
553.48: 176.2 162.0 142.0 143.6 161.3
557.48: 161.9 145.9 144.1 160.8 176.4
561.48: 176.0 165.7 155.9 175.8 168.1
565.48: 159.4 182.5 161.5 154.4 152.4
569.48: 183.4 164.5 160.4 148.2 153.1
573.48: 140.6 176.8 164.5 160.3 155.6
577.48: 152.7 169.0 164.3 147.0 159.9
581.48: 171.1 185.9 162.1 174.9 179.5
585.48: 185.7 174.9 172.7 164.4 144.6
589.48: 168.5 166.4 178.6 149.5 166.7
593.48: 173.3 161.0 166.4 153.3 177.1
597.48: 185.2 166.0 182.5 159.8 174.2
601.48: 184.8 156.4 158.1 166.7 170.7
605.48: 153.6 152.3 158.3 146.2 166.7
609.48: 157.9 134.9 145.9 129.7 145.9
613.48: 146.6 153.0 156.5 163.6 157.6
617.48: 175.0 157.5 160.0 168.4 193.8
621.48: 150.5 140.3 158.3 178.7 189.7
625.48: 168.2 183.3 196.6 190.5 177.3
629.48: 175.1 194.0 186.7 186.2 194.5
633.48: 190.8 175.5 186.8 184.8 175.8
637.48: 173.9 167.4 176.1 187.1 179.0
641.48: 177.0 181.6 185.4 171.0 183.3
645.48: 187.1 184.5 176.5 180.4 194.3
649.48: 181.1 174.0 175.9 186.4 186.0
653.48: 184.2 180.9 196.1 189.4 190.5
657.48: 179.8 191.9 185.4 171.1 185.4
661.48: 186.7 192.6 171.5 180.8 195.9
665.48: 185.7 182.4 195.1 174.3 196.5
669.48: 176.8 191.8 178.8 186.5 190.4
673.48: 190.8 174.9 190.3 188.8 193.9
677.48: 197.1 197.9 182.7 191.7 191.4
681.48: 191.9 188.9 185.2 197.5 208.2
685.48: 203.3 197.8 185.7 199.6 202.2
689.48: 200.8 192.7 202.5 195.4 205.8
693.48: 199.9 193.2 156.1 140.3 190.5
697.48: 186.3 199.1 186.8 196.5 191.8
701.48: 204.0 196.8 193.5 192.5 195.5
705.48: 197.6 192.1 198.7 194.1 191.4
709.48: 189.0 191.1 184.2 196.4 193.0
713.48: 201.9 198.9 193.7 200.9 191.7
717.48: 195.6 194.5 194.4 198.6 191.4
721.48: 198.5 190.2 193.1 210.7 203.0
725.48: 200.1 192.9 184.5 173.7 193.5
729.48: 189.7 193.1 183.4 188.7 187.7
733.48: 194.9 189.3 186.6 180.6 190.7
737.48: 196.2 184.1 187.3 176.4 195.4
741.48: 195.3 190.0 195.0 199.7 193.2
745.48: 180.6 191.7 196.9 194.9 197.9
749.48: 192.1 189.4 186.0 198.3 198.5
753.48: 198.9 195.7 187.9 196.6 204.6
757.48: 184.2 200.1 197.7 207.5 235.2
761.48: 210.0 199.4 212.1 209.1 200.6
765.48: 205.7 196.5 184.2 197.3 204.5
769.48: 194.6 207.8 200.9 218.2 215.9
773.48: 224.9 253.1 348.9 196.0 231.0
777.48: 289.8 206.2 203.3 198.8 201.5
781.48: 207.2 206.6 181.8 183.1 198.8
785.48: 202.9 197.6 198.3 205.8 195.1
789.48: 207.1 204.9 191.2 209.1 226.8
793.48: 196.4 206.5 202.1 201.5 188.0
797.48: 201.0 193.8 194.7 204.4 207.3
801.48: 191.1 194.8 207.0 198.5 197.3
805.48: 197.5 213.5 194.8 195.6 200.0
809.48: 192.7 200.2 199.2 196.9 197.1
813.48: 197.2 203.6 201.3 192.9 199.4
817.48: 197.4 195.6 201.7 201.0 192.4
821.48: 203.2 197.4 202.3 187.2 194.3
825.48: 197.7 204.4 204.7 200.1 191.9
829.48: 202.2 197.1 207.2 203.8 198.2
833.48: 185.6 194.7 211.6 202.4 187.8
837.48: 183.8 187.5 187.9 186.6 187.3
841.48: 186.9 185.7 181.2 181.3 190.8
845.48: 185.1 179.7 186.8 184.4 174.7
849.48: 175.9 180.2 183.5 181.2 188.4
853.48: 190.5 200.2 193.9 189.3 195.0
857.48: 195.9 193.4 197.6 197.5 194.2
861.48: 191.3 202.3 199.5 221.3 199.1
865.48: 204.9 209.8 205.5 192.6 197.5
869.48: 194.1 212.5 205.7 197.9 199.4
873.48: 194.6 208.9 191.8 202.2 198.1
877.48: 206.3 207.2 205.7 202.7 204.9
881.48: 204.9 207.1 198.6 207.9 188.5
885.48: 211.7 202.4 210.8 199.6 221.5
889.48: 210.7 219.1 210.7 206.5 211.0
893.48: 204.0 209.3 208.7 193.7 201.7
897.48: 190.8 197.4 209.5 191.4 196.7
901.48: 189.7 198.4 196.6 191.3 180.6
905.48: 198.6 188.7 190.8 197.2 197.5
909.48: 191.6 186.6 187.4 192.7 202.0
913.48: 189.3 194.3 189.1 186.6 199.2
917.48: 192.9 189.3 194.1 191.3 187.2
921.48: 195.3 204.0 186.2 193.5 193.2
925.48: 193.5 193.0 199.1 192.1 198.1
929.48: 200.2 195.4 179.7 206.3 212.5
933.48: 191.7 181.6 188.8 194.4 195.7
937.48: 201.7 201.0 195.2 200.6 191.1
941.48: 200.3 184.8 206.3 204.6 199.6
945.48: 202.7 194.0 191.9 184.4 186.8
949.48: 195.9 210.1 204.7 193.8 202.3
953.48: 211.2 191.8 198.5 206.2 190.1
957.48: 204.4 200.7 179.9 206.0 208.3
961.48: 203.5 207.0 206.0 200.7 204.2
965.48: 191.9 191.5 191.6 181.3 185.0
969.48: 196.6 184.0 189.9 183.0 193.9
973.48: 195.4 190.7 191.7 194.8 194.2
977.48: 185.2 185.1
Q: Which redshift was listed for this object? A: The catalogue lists 0.180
